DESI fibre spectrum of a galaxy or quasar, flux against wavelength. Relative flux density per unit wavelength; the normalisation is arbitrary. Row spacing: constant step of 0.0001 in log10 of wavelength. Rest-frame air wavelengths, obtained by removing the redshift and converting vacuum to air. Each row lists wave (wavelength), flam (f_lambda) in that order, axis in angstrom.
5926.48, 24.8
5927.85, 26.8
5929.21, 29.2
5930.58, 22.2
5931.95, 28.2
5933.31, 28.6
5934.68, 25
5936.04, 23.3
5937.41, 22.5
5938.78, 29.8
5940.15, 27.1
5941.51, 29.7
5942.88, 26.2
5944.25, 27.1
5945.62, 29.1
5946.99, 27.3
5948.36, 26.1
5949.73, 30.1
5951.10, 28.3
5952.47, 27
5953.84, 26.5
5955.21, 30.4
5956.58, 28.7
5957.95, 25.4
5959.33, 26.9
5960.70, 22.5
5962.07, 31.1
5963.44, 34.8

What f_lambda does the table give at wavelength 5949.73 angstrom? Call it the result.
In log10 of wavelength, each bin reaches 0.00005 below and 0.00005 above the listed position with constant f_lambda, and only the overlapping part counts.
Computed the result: 30.1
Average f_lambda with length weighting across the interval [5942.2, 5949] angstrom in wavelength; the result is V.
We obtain 27.2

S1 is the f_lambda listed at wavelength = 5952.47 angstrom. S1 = 27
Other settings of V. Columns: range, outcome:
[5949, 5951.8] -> 29.1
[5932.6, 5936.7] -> 25.7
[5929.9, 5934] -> 26.3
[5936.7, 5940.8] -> 26.4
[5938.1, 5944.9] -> 28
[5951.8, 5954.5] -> 26.8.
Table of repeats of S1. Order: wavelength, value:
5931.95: 28.2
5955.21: 30.4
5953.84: 26.5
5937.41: 22.5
